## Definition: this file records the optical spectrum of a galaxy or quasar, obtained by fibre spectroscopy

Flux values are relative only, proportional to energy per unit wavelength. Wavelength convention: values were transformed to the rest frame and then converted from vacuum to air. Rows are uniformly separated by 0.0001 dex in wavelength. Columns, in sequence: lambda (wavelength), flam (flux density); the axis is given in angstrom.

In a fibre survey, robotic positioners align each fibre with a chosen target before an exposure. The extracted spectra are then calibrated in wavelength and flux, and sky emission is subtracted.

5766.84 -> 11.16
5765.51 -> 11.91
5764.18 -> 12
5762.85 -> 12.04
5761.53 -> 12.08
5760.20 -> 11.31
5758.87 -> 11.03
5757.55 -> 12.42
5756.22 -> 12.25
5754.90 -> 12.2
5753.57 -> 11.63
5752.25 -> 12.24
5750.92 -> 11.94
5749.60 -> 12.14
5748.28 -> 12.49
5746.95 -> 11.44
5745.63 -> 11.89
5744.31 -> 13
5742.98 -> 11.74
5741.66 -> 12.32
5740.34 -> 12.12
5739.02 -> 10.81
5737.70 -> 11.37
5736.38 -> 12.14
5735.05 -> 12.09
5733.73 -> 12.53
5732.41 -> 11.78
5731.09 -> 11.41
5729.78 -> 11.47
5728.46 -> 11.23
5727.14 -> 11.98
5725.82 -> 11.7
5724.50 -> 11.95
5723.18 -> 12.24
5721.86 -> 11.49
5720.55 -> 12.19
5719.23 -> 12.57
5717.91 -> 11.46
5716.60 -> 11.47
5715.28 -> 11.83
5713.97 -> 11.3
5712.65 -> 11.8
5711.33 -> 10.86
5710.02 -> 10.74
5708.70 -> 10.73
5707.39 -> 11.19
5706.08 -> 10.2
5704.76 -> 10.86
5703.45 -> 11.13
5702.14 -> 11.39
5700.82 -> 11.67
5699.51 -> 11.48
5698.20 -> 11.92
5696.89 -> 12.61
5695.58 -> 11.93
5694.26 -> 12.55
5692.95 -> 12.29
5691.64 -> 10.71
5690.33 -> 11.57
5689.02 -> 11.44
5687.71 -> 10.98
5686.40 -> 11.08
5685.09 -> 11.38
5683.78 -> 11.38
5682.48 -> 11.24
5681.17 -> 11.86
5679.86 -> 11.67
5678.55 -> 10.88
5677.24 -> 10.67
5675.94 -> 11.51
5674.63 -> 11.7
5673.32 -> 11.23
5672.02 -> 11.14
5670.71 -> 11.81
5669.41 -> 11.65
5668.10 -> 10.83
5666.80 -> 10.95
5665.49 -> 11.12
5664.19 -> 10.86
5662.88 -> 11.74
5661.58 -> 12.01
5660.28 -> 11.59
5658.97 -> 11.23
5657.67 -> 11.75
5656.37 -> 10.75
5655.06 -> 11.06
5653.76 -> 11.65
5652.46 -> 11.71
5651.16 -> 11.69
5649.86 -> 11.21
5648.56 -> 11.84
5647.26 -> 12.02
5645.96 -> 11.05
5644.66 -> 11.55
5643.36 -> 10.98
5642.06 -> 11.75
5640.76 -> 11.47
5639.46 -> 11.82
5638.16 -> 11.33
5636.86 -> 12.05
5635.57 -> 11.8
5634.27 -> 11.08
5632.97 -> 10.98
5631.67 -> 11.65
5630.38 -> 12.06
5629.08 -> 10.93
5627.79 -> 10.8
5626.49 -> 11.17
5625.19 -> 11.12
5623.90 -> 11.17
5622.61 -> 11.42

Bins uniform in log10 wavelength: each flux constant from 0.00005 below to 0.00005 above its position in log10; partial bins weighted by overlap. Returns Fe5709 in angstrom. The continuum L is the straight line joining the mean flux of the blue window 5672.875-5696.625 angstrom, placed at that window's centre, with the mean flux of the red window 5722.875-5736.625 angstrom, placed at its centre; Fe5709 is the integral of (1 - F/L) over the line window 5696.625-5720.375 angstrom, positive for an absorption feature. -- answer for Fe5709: 0.5 angstrom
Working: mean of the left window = 11.5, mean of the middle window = 11.4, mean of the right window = 11.8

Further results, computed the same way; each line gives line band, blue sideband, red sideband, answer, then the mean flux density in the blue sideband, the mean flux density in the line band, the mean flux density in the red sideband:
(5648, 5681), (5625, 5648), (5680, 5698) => 0.4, 11.4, 11.4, 11.6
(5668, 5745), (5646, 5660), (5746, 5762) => 0.9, 11.5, 11.6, 11.9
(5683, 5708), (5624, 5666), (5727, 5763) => 0.4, 11.4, 11.5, 11.9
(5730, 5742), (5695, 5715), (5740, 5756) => 0.1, 11.3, 11.8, 12.1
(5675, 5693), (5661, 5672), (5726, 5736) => 0.3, 11.4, 11.3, 11.8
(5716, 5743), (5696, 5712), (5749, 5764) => -0.5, 11.2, 11.8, 11.9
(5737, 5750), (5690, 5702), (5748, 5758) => 0.2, 11.8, 11.9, 12.1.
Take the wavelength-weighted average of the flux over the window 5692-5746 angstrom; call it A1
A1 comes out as 11.7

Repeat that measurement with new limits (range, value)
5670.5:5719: 11.4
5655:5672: 11.3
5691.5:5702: 11.9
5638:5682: 11.4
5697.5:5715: 11.2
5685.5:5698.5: 11.7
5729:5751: 11.9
